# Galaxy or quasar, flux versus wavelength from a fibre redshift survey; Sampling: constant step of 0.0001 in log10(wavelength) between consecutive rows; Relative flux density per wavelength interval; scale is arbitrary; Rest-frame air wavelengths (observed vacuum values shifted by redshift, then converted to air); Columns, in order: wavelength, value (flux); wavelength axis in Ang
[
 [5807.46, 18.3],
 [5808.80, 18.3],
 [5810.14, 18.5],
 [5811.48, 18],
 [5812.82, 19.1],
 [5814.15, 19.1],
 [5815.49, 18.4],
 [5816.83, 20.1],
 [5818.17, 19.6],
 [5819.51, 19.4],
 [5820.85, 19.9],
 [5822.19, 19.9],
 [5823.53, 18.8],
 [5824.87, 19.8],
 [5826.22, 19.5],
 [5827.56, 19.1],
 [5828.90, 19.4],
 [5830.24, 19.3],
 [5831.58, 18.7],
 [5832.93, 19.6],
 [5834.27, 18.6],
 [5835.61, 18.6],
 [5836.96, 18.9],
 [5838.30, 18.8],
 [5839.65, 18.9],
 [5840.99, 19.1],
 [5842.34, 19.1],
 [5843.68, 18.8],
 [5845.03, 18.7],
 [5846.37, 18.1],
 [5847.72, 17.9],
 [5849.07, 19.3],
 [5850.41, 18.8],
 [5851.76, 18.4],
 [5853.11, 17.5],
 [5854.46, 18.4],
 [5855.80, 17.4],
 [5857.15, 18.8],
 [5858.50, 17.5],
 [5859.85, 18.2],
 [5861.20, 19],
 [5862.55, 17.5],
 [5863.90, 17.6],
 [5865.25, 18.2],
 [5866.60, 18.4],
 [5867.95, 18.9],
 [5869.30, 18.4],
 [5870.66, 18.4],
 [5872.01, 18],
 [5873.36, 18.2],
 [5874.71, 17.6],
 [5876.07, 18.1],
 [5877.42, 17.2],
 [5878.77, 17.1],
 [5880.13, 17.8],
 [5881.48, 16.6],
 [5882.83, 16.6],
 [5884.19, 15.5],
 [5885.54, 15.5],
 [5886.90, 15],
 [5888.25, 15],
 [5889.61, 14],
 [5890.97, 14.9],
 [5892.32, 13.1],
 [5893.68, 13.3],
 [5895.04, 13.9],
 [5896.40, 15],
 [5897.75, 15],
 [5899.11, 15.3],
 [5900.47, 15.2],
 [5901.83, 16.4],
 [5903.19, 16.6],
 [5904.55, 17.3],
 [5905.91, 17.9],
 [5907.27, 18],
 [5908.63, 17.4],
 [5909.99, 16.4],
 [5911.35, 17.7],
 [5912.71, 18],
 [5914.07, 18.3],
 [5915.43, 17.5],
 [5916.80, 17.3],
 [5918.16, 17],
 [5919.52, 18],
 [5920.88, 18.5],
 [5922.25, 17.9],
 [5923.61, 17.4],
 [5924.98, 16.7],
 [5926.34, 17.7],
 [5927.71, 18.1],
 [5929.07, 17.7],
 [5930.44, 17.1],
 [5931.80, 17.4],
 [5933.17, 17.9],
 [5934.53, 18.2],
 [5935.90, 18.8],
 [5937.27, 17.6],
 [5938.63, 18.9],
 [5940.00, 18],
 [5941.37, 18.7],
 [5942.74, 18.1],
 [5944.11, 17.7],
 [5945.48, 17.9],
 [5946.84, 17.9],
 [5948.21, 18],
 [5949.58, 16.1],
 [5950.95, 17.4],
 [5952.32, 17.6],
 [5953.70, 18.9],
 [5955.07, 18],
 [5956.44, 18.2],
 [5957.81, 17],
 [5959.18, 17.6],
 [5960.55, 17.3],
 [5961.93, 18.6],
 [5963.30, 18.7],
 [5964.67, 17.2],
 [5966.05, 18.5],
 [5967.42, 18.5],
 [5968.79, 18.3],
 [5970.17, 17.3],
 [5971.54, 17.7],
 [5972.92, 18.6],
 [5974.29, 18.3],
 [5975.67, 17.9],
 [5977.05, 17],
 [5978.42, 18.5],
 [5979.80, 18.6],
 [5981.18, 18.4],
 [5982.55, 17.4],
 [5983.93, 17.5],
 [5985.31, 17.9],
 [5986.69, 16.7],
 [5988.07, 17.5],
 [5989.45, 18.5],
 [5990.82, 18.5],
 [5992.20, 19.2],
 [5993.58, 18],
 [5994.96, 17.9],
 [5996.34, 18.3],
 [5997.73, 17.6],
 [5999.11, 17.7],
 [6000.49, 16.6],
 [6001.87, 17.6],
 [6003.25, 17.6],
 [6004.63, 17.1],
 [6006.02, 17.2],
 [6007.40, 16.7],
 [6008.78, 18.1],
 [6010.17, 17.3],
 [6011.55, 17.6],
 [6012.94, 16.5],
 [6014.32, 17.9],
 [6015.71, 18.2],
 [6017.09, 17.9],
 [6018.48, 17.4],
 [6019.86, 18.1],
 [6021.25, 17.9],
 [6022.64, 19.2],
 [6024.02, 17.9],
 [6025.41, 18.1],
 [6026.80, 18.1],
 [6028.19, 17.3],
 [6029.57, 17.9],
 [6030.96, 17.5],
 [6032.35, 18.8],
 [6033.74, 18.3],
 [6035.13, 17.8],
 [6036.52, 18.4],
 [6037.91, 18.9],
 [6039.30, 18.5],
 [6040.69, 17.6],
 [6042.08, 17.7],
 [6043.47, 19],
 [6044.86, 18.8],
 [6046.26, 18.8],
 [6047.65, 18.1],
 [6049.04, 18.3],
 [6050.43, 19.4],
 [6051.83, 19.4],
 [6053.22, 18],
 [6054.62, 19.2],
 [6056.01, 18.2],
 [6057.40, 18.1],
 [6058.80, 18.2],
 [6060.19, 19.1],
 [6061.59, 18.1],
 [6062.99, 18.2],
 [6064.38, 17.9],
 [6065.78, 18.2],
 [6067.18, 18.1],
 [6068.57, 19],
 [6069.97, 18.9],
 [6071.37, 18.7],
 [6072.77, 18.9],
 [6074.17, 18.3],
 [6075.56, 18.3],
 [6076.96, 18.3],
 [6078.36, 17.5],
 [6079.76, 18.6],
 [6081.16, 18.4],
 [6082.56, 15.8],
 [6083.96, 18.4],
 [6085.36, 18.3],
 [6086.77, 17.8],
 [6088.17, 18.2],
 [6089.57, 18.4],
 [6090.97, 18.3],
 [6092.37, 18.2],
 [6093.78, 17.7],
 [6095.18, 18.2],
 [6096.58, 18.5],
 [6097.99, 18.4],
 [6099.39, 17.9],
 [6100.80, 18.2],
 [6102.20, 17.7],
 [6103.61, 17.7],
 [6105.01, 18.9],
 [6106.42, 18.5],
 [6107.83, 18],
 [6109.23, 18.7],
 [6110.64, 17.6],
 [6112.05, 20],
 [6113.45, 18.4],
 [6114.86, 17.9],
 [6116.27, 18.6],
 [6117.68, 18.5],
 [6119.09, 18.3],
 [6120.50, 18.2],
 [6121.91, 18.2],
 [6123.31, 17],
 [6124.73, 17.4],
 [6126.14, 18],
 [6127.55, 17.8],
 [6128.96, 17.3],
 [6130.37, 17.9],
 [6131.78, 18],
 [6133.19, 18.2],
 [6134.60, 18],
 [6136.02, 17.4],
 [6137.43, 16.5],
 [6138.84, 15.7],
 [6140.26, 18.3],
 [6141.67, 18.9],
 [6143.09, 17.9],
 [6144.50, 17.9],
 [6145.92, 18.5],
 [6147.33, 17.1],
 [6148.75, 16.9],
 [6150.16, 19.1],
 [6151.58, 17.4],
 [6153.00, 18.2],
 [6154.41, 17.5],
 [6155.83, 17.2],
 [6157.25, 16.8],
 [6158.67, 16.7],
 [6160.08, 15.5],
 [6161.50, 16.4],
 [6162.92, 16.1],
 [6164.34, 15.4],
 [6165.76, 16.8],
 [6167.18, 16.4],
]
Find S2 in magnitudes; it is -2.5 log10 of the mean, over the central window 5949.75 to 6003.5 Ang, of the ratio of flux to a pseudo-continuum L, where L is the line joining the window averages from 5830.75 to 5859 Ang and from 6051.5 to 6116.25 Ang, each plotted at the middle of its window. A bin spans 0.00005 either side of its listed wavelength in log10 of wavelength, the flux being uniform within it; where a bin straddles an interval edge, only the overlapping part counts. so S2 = 0.031 mag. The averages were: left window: 18.6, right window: 18.3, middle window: 17.9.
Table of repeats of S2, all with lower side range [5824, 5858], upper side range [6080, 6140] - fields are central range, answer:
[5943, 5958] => 0.043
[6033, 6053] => -0.018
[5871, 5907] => 0.162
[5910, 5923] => 0.049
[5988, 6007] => 0.031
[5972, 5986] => 0.022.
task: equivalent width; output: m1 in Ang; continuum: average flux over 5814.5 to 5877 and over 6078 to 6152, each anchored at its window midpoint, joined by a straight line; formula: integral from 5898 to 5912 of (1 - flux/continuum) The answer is 1.3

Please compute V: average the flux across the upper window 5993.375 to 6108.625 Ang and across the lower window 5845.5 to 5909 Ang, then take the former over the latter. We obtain 1.1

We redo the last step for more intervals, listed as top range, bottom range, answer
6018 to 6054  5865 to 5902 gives 1.12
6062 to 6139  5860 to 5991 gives 1.04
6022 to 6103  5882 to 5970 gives 1.07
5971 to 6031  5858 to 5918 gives 1.06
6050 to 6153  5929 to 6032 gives 1.02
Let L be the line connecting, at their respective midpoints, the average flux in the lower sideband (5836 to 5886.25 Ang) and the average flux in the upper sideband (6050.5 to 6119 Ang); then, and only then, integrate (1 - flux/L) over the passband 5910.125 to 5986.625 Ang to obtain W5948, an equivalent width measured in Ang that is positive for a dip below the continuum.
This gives 1.2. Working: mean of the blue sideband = 18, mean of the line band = 17.9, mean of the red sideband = 18.3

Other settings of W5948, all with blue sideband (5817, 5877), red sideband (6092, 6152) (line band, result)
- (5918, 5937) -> 0.7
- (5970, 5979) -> 0.2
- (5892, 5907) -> 2.5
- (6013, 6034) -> 0.3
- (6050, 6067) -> -0.3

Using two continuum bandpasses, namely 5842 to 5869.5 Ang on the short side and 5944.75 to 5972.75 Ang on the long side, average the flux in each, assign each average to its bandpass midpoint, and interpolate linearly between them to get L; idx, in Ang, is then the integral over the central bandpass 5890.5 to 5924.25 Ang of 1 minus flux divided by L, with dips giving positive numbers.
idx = 2.9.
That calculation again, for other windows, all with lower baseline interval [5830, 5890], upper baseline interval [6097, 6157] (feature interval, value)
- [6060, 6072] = -0.3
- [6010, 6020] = 0.2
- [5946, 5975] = 0.1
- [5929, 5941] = 0.0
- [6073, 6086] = -0.1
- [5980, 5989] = 0.1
